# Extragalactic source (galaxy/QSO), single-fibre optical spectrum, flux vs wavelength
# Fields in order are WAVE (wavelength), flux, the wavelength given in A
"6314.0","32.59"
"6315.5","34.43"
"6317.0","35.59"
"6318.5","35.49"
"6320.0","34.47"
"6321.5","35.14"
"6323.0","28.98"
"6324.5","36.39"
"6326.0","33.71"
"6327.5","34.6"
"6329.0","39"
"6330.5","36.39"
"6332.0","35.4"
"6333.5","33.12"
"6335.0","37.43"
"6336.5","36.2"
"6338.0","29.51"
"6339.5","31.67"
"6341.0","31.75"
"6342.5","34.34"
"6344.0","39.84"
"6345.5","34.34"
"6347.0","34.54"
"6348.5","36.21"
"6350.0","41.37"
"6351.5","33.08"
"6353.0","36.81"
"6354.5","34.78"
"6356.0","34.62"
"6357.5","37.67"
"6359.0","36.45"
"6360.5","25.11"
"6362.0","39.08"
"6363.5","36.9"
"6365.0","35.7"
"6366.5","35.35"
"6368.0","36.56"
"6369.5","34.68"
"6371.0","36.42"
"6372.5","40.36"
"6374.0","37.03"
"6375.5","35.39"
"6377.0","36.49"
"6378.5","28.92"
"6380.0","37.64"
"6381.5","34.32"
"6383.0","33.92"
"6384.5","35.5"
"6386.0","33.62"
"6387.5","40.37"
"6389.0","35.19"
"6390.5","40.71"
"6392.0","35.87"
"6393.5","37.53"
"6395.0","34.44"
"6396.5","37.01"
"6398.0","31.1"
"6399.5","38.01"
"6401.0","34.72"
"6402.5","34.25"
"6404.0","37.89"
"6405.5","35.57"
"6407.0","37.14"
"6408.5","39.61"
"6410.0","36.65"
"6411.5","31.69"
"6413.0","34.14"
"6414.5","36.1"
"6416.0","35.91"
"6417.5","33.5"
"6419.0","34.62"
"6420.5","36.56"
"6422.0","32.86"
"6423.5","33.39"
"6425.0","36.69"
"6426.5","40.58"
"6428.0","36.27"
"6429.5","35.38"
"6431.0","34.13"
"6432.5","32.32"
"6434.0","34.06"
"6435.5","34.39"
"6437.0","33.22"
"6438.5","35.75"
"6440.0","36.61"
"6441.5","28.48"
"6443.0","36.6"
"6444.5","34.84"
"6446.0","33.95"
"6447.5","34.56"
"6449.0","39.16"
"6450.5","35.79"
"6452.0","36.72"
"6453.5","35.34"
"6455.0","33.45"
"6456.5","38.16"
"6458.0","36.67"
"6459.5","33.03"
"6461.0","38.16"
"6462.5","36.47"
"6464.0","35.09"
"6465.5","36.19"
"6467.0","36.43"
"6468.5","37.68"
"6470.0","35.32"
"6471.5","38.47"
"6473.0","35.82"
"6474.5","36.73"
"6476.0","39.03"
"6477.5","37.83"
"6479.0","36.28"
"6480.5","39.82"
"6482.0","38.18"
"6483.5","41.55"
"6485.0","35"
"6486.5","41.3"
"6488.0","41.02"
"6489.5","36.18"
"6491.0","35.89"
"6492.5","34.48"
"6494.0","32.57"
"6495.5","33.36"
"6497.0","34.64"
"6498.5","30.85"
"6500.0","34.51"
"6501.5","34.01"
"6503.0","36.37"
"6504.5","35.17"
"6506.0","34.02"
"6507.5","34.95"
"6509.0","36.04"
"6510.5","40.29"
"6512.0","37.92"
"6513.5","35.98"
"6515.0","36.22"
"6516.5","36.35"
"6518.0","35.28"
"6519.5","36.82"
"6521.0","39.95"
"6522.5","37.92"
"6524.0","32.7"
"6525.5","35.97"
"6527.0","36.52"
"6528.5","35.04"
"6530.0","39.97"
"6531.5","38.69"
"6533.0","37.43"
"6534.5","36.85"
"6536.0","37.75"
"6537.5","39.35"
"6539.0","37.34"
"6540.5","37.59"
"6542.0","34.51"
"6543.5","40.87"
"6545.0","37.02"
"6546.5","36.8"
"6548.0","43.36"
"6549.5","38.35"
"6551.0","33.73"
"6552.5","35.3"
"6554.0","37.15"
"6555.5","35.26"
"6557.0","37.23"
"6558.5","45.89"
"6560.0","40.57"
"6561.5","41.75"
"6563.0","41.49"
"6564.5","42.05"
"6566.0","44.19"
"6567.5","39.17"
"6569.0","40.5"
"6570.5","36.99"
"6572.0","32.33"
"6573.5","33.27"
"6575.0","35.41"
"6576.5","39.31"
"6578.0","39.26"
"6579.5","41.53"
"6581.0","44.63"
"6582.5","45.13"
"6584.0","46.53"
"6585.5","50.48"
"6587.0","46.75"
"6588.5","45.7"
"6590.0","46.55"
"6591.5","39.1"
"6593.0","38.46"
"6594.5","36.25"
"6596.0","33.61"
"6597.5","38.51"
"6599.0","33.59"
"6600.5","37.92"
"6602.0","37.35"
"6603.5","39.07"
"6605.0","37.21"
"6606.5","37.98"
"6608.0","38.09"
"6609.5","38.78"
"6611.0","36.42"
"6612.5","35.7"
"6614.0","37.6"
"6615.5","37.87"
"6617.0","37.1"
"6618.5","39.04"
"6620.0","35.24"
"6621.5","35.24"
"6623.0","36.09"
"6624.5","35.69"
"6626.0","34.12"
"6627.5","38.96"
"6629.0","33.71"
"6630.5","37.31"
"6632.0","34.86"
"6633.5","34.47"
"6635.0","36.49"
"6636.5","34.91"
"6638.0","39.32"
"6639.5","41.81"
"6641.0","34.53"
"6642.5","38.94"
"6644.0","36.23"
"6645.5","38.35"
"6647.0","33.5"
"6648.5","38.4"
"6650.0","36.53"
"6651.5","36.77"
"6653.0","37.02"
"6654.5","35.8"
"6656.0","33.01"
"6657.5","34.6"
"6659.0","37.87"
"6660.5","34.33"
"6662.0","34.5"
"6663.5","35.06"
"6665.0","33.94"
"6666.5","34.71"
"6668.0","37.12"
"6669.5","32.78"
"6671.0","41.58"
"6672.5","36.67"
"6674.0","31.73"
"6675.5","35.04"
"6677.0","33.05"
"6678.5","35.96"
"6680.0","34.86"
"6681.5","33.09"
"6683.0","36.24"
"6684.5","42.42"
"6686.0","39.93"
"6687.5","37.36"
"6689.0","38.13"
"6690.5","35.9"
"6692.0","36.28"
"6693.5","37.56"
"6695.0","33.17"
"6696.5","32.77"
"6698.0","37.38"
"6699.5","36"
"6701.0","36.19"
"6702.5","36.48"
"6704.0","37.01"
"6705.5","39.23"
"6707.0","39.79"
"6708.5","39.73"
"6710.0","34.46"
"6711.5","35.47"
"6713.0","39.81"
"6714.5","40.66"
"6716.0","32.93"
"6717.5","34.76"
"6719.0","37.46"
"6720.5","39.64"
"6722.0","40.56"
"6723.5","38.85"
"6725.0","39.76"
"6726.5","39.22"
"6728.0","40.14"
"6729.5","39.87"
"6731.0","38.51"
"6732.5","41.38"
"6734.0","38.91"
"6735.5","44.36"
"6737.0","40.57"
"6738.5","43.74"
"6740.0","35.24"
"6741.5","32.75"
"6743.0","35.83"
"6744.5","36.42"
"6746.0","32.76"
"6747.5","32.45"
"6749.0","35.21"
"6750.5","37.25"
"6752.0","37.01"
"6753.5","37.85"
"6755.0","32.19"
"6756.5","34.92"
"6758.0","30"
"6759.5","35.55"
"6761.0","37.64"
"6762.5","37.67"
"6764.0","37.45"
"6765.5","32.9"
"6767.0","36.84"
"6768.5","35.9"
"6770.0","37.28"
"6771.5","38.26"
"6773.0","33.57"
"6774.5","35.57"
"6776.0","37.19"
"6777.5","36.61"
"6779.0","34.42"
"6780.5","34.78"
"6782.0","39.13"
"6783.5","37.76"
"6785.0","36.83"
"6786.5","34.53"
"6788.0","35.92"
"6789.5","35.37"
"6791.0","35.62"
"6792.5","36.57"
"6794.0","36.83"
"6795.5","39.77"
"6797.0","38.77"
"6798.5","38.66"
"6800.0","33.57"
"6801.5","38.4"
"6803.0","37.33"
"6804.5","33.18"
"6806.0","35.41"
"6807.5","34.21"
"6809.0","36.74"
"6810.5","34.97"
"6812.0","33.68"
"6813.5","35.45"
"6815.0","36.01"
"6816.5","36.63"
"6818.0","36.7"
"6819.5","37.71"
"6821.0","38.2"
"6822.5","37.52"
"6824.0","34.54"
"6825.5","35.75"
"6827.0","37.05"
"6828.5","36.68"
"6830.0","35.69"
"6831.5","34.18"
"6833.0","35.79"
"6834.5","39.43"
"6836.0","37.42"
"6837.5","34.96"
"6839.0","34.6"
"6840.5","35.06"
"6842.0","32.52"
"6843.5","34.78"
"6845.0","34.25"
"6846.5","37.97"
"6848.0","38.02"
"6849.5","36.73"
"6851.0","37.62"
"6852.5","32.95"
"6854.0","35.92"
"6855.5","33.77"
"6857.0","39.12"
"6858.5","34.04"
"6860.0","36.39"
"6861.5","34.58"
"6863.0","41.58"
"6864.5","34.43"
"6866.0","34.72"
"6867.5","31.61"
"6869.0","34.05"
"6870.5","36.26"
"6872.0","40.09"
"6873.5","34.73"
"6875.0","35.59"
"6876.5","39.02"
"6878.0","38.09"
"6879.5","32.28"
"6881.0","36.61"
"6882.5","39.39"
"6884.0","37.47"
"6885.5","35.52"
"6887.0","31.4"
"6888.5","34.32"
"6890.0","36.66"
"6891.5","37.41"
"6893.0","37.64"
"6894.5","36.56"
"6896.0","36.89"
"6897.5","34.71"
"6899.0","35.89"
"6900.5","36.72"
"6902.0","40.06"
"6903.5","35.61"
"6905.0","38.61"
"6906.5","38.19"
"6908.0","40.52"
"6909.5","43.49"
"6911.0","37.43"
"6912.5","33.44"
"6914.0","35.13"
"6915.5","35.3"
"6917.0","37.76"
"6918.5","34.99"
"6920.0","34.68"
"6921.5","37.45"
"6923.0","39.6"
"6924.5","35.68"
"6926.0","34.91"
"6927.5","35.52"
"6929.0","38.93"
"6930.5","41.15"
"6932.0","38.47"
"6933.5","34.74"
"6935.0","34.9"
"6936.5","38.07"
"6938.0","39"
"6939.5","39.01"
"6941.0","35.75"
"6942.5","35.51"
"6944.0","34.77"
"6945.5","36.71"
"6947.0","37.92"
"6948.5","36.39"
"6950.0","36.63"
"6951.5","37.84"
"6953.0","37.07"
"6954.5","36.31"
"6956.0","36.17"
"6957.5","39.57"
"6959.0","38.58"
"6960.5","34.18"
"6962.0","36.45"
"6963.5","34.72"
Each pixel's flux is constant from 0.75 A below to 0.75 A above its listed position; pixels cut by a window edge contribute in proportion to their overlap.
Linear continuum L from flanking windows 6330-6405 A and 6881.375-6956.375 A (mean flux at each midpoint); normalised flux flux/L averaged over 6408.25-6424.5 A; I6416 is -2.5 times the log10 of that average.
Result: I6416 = 0.02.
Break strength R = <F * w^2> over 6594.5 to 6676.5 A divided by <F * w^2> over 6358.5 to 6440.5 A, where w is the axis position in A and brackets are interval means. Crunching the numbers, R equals 1.10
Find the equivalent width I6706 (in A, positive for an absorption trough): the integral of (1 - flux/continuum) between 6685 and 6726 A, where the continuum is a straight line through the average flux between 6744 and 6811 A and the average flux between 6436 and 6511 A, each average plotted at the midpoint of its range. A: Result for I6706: -1.6 A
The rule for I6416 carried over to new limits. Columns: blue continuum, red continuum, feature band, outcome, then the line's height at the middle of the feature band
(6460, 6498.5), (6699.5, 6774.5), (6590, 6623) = -0.01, 37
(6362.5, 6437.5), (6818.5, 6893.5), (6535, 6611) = -0.10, 35.8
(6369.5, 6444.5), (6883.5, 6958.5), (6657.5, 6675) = 0.02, 36.2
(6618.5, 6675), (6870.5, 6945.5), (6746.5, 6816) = 0.02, 36.5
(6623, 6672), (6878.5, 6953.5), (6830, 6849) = 0.03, 36.6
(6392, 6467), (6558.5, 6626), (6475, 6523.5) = 0.02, 37.1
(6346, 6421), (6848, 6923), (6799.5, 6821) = 0.02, 36.3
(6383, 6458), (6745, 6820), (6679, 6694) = -0.04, 35.8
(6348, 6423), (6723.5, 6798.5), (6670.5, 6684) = 0.04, 36.6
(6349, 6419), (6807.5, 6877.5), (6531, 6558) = -0.05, 35.8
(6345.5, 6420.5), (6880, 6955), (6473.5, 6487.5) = -0.07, 35.9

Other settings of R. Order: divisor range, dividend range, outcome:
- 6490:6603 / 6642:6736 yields 1.01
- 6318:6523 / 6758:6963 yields 1.16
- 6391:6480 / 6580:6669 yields 1.12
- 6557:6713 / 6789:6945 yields 1.04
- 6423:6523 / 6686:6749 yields 1.12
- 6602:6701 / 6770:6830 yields 1.04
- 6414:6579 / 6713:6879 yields 1.09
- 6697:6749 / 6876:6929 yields 1.02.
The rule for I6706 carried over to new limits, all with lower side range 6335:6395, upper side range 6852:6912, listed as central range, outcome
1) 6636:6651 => -0.51 A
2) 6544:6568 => -2.30 A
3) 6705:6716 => -0.57 A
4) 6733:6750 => -0.44 A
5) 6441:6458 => 0.17 A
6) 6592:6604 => -0.29 A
